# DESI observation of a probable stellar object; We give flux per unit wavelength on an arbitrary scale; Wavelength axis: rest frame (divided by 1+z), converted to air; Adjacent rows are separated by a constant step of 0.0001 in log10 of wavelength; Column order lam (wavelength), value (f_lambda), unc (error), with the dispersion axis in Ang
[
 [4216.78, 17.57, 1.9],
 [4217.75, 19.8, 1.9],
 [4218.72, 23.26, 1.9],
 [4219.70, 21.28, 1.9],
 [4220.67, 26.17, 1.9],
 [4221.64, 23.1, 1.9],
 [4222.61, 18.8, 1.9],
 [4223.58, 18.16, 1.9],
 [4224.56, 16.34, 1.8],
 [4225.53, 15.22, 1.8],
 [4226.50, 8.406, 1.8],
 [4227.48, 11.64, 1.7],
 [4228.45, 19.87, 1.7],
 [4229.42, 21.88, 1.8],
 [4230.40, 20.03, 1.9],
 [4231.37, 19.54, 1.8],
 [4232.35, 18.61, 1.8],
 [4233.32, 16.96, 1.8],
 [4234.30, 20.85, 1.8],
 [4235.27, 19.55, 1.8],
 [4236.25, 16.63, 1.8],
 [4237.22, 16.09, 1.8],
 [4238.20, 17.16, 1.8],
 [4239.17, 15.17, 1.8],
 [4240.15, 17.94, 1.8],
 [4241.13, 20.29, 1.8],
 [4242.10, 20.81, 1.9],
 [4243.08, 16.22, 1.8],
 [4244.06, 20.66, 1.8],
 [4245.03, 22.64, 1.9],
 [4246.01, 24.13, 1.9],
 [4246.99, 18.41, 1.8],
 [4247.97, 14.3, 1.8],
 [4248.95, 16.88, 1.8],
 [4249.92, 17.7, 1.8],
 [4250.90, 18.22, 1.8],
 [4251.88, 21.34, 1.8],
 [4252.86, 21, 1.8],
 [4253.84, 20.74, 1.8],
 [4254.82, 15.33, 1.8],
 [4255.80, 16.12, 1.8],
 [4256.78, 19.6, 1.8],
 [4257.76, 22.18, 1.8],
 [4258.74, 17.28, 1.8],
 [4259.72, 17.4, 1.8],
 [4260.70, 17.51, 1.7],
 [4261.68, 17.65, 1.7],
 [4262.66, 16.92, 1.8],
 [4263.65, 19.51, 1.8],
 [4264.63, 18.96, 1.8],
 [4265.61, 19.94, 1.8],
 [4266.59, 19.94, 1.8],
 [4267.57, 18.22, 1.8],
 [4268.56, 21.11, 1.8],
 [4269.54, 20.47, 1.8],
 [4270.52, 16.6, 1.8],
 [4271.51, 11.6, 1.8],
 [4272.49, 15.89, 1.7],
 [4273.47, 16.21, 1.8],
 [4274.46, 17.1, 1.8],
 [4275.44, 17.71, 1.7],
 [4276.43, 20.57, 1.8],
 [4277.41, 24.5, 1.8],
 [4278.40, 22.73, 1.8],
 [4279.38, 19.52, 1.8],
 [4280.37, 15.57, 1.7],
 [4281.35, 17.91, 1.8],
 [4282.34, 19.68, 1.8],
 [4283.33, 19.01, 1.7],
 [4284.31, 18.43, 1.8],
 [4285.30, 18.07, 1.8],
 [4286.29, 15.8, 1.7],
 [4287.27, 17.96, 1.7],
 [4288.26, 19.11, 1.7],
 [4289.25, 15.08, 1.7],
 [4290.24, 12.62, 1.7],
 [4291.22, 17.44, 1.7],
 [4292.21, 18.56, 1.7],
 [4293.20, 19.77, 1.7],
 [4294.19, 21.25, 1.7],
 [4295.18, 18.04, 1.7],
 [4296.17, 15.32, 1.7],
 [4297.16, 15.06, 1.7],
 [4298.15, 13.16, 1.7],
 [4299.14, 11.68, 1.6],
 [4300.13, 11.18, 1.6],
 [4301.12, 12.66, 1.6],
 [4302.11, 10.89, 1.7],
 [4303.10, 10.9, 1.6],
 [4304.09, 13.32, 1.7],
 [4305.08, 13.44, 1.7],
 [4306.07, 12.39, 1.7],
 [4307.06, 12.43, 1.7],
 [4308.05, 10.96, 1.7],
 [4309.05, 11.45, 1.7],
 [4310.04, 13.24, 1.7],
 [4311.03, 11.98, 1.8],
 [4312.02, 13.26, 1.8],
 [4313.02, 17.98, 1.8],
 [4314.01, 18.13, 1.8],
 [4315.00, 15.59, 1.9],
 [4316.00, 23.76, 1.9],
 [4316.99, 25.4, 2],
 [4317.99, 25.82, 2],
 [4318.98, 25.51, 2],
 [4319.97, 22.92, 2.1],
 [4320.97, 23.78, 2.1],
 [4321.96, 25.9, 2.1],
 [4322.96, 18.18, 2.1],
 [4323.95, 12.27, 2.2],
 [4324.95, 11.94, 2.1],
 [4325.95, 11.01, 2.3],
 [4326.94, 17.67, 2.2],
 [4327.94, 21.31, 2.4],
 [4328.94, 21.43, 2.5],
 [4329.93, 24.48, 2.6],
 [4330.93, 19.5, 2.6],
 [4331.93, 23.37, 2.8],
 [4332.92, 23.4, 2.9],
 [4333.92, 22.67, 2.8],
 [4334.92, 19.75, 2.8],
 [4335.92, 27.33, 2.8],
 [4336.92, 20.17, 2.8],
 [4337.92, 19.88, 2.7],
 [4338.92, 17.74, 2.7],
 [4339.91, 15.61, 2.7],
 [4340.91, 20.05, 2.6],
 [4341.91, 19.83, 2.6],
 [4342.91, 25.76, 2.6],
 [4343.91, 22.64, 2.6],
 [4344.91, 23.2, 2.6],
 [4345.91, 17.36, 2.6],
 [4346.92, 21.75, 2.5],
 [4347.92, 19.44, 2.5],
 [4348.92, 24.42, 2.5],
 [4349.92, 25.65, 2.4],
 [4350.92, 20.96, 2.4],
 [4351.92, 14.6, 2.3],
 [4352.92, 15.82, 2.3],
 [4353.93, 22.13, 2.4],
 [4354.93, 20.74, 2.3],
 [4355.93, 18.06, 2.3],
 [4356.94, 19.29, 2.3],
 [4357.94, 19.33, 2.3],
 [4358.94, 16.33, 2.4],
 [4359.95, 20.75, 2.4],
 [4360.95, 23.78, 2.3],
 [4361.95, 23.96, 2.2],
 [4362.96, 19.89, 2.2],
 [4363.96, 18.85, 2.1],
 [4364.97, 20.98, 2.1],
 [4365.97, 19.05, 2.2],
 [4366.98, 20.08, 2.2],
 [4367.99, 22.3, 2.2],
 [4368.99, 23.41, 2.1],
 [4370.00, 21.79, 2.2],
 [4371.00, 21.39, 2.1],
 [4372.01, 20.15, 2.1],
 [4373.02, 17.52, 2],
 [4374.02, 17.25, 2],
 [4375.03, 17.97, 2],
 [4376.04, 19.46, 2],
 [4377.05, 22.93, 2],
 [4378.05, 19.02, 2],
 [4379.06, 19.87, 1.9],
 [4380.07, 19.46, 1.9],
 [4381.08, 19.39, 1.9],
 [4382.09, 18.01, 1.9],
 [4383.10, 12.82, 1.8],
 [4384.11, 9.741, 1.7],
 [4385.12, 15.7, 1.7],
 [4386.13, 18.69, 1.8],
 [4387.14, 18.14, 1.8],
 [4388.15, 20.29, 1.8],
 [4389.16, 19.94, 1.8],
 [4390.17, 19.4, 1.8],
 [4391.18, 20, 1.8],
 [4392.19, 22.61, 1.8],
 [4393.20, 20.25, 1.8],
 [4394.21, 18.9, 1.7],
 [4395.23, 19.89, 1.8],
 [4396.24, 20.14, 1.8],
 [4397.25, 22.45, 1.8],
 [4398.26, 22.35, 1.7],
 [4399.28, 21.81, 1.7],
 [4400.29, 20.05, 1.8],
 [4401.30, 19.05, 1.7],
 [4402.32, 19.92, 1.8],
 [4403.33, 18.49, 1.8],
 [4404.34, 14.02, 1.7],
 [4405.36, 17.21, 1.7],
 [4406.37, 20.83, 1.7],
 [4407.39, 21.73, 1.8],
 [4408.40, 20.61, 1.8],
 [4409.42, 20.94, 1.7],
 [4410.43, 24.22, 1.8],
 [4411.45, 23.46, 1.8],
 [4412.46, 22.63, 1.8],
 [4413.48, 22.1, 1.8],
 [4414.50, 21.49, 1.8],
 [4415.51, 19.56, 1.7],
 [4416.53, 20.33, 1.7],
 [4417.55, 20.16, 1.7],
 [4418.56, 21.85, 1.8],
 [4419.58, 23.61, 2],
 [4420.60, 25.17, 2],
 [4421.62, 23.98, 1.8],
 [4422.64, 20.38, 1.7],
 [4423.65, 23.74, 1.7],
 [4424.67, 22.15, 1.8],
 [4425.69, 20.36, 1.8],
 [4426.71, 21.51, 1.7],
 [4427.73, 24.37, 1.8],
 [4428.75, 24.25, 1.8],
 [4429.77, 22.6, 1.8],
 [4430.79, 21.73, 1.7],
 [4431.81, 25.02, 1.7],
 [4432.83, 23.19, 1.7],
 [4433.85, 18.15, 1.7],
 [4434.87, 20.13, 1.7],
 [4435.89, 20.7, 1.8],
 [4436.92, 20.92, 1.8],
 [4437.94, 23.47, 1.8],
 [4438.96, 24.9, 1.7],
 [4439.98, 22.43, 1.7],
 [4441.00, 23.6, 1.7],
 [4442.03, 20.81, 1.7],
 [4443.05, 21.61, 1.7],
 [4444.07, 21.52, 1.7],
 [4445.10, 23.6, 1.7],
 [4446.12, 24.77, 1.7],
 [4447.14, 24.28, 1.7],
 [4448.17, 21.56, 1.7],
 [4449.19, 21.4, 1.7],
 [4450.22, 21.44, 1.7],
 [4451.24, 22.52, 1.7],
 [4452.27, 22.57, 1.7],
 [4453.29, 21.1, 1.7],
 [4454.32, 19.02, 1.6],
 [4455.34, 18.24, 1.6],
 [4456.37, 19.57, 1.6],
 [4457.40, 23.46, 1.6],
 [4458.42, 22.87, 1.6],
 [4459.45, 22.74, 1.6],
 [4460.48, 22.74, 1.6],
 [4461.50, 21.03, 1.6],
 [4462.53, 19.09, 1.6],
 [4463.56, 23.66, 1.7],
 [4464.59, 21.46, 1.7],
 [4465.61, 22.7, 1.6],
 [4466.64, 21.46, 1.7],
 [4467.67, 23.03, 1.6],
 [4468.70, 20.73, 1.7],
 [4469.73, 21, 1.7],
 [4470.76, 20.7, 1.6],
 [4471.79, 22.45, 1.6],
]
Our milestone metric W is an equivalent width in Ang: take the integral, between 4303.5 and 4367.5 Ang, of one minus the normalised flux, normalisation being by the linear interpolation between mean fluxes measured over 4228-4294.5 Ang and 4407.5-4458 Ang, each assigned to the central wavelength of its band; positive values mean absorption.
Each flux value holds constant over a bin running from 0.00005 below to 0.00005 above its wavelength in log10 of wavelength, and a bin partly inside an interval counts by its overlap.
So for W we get 2.3 Ang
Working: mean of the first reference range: 18.5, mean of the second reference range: 22.1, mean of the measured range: 19.4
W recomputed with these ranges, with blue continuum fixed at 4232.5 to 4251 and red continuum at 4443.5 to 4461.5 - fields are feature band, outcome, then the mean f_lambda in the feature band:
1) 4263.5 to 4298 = 1.8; 18.1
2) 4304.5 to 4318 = 2.7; 15.8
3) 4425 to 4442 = -0.5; 22.3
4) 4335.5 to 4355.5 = -0.5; 20.7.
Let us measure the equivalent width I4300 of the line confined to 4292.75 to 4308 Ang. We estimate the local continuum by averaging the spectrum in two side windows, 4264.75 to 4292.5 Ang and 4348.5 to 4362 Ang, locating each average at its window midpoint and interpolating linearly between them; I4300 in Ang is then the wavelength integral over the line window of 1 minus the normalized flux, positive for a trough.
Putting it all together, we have 3.9 Ang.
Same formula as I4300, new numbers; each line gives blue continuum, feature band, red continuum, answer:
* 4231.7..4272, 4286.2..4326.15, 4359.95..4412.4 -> 5.7 Ang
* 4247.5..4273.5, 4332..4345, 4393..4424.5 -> -1.1 Ang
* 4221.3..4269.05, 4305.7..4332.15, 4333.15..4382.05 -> 2.1 Ang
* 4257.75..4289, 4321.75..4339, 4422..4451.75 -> -0.1 Ang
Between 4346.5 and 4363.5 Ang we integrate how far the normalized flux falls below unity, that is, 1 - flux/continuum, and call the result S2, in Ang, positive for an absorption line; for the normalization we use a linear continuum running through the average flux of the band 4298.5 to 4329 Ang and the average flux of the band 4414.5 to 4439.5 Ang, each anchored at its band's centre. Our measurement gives -1.8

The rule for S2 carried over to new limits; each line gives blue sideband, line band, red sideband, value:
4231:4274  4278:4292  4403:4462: 0.9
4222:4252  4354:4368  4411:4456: 0.3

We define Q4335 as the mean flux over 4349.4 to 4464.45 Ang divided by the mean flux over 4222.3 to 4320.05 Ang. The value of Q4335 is 1.19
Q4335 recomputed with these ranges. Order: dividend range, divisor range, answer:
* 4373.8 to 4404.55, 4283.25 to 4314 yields 1.28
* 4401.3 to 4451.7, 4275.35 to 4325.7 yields 1.28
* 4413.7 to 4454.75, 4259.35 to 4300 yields 1.25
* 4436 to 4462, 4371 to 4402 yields 1.15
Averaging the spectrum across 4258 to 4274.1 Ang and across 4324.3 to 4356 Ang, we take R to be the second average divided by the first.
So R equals 1.13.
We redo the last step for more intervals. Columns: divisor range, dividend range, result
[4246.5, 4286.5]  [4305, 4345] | 1.04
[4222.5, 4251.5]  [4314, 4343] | 1.15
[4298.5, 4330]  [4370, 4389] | 1.11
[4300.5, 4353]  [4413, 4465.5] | 1.18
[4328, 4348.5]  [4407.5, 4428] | 1.04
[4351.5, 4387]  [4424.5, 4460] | 1.15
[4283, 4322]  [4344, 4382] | 1.22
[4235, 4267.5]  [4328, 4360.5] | 1.11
